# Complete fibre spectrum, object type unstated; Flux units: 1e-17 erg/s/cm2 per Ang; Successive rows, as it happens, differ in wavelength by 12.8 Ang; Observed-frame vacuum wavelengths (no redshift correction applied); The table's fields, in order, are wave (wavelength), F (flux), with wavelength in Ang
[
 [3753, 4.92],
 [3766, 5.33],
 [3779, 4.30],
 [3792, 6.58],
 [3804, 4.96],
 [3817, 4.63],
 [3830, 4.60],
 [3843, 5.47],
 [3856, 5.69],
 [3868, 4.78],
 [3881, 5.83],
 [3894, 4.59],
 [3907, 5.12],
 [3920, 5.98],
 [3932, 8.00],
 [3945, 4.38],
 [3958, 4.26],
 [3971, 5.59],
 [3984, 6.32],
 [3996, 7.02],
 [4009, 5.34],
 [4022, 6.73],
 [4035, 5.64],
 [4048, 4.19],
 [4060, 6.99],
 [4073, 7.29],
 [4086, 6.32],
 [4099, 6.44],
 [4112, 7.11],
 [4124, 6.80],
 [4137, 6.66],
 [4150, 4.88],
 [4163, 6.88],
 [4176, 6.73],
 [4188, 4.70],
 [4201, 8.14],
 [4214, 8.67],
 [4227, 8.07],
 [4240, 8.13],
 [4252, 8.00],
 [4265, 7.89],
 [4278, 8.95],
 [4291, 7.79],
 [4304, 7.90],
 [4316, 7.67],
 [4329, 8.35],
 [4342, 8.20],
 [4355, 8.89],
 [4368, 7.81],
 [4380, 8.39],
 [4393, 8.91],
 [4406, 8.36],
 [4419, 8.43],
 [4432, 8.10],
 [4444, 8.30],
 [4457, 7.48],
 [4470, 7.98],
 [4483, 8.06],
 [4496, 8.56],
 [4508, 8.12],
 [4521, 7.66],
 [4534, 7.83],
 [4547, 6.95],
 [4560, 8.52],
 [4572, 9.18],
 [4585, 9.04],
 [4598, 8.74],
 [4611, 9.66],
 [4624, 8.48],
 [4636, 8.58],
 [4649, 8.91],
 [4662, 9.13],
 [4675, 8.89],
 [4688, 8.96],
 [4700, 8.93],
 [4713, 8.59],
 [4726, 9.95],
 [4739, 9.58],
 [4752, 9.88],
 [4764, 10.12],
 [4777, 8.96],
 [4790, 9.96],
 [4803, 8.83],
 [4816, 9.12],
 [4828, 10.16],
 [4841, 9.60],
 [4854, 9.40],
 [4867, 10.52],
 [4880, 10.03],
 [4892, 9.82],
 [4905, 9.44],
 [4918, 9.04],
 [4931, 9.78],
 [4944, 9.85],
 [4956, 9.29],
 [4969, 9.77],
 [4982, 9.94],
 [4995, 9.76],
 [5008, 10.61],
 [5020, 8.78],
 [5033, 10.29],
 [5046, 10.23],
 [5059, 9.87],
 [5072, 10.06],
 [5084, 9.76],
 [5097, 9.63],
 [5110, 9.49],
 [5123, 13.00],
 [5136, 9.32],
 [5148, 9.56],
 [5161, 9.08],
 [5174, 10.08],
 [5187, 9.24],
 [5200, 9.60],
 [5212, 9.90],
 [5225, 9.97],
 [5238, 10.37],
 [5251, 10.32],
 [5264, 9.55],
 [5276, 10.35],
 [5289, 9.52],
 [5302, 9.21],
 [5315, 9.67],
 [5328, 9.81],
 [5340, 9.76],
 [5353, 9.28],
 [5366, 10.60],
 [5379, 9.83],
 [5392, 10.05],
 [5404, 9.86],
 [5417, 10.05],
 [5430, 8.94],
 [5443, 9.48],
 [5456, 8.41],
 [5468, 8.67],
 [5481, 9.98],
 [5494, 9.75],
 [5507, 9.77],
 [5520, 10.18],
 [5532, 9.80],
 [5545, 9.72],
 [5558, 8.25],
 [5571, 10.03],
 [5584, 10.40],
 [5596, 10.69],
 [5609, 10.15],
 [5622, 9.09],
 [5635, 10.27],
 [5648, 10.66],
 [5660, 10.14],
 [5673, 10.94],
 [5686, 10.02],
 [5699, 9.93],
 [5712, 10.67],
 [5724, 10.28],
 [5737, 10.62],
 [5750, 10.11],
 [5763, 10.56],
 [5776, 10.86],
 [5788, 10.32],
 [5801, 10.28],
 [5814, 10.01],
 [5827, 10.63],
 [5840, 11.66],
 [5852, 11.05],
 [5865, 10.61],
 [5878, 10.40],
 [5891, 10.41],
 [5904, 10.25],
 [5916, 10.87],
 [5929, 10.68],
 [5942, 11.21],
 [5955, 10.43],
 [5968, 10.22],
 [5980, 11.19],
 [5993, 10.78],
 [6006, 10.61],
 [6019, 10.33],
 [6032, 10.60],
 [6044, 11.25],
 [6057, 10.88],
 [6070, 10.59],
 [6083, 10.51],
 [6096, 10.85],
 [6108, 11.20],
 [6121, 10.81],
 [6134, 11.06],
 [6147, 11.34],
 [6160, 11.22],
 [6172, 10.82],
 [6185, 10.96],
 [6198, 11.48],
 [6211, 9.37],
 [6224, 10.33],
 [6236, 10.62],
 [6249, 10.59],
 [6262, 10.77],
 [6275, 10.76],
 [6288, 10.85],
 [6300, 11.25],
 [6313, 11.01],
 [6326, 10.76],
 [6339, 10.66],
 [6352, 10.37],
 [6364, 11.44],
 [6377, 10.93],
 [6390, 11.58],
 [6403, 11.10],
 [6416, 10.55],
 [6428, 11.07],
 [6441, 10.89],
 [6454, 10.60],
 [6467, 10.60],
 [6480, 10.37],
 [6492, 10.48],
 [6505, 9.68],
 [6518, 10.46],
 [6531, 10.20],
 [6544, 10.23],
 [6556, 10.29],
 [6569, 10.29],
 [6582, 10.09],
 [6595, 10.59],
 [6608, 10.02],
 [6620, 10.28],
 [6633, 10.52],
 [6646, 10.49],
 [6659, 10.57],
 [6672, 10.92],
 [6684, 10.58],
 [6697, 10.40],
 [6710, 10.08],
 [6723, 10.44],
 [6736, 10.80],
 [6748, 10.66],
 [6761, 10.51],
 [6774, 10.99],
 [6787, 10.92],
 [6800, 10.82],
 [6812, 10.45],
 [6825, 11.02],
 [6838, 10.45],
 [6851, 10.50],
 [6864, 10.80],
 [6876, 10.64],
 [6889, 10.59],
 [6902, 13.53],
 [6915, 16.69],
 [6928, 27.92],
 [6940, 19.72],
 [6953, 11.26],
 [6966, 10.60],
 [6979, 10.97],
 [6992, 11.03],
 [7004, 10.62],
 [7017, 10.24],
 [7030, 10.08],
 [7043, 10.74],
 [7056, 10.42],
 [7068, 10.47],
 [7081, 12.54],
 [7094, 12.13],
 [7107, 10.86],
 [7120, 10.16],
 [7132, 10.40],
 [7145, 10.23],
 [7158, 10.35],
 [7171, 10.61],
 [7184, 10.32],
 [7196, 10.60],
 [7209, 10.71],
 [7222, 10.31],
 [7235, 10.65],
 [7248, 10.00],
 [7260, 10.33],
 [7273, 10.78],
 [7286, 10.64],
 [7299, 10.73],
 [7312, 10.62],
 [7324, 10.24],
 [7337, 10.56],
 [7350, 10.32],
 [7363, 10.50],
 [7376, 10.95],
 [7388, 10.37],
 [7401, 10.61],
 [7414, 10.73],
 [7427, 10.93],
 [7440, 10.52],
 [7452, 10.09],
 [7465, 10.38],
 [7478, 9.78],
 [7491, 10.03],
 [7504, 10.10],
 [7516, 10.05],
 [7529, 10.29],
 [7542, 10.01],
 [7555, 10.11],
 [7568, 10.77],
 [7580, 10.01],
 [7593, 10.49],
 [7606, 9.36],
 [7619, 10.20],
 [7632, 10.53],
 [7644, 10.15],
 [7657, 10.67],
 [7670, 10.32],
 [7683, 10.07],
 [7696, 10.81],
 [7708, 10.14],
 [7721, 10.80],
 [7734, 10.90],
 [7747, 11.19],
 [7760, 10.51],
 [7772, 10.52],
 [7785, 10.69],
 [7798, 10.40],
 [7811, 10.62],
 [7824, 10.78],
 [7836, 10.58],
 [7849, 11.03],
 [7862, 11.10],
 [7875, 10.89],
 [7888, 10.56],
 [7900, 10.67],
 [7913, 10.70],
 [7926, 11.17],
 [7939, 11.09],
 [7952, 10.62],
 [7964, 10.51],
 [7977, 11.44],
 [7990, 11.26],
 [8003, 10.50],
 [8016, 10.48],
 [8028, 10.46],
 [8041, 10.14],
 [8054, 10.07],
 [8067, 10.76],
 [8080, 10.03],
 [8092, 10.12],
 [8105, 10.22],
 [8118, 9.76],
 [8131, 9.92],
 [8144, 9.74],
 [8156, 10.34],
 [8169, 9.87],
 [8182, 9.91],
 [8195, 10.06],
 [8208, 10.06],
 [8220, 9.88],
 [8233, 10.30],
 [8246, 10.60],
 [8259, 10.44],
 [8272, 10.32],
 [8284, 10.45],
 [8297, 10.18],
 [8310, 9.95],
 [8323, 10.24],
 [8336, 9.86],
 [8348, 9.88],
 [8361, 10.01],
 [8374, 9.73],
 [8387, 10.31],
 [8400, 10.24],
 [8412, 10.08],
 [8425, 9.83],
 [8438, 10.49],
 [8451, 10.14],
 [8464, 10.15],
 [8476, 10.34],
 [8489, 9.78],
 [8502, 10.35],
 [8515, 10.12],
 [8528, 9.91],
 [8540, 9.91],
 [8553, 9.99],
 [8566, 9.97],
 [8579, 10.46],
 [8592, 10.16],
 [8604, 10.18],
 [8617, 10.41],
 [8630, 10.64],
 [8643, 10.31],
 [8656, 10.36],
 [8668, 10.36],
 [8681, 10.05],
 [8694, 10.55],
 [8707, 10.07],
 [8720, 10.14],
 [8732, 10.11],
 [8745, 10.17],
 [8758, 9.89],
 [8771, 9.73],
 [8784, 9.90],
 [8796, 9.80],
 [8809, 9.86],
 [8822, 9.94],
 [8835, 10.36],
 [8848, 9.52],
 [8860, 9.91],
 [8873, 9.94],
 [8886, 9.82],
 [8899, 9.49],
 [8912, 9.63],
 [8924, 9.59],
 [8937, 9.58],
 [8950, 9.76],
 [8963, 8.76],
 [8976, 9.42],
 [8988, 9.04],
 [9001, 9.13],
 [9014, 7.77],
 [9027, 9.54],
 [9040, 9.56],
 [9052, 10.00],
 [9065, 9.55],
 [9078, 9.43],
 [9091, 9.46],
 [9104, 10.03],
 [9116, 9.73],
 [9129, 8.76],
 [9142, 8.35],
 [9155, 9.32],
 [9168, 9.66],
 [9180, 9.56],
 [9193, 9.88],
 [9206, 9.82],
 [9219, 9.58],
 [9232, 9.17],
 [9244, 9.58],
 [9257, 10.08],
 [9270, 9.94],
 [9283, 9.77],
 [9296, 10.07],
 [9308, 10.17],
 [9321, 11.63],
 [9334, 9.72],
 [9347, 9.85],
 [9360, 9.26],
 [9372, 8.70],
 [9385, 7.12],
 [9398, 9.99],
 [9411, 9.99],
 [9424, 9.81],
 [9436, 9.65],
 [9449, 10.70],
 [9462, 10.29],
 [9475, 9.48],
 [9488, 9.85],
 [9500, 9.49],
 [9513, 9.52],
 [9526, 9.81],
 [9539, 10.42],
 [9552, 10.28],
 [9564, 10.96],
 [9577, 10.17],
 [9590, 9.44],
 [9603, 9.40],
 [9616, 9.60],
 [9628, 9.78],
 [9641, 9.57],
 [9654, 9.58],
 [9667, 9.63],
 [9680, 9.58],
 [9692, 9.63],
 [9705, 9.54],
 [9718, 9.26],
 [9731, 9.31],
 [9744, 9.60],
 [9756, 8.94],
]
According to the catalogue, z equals 0.054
